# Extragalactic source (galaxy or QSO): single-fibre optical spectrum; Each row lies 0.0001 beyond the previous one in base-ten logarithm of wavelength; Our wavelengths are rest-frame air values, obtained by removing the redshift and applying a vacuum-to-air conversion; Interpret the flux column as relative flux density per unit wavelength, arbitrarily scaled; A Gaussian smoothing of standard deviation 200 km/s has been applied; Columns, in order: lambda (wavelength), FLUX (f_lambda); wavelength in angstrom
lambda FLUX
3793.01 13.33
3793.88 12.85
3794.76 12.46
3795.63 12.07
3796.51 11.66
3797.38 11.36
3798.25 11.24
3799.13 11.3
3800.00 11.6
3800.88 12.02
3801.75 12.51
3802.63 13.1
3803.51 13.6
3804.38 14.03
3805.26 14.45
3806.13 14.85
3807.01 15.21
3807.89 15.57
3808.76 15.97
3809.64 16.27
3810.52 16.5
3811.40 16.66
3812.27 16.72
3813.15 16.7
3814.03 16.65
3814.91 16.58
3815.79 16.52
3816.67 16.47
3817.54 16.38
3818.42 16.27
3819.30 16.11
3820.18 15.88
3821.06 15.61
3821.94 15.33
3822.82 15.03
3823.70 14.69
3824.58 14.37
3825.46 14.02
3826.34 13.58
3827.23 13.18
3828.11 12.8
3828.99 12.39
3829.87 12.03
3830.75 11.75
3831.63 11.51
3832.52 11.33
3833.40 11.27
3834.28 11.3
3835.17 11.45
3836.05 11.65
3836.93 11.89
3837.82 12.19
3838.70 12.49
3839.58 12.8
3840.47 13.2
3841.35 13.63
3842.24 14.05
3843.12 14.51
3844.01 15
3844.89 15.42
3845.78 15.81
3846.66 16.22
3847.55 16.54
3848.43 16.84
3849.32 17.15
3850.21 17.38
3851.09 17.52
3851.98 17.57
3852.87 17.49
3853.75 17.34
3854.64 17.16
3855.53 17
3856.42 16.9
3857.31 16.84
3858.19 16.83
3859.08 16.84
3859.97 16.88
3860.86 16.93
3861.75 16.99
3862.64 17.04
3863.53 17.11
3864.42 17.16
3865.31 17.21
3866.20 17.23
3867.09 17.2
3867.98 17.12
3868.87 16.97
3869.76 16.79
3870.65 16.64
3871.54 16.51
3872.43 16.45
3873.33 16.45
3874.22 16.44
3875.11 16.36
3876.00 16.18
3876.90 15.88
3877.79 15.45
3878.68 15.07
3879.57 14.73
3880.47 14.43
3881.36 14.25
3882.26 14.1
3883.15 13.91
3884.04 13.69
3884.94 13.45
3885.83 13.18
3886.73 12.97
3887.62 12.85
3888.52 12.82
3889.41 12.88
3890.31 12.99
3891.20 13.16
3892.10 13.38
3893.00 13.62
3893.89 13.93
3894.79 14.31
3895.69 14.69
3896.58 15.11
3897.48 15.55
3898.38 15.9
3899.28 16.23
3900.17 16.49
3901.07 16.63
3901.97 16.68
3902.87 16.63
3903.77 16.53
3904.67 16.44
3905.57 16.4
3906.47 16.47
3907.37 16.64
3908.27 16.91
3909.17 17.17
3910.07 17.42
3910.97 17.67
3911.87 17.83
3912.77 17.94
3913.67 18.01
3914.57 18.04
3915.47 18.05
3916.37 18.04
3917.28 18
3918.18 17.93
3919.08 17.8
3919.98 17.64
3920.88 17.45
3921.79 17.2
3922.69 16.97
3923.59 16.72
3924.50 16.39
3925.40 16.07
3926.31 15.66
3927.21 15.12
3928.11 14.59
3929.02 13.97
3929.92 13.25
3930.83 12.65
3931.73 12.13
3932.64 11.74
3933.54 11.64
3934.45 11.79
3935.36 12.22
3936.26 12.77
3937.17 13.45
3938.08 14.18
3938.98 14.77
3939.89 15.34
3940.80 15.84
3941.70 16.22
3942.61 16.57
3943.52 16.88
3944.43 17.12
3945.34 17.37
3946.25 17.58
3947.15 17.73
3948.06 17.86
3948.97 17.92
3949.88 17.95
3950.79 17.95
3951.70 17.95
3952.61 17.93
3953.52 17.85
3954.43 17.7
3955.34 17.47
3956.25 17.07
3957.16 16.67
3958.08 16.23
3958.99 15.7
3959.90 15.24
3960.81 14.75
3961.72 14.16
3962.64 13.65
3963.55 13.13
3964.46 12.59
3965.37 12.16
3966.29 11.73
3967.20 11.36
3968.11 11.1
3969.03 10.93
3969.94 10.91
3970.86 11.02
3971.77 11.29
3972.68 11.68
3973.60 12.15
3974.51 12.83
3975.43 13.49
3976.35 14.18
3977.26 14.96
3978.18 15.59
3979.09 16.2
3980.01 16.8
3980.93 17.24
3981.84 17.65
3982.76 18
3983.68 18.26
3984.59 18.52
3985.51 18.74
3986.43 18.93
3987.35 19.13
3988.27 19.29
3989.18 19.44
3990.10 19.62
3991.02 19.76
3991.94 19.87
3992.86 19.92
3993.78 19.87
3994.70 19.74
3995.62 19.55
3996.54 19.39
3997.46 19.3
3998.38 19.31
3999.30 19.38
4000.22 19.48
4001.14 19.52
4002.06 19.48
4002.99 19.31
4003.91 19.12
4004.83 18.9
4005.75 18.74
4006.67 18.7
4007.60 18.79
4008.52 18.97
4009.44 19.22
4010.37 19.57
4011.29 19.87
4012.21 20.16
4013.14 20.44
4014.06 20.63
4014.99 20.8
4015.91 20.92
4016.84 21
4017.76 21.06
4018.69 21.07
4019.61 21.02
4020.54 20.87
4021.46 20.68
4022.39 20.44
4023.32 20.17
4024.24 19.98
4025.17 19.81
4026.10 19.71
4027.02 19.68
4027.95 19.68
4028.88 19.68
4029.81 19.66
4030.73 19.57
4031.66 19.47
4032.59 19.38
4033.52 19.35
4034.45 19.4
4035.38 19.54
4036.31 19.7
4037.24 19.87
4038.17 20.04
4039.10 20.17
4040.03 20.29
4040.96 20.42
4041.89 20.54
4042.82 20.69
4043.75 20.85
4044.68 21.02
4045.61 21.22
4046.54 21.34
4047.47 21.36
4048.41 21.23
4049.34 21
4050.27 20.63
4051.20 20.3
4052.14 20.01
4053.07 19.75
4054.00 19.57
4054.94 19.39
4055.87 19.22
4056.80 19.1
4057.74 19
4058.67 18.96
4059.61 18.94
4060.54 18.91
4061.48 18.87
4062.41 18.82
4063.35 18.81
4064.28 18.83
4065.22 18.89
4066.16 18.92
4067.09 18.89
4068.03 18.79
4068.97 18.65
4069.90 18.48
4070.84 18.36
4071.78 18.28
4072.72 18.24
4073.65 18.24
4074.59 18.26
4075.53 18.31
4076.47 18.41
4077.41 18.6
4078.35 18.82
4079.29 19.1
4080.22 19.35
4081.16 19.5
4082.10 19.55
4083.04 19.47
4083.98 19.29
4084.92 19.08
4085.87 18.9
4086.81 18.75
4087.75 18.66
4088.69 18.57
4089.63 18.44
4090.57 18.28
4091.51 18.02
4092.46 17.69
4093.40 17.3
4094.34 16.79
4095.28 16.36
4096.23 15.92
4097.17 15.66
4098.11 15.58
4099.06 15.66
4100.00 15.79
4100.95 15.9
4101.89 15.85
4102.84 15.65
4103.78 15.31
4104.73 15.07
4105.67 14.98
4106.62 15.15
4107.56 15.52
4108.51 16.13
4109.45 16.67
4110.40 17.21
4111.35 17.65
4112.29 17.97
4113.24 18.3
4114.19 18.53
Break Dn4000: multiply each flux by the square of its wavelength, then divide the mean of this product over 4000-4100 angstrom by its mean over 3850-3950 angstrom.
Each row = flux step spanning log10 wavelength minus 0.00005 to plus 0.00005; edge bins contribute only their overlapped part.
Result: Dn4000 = 1.31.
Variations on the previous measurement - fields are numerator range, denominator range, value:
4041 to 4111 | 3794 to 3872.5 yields 1.39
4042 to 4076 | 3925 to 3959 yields 1.32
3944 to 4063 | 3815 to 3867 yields 1.32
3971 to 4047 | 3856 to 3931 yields 1.26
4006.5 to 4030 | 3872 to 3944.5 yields 1.38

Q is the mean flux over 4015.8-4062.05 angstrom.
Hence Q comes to 20.1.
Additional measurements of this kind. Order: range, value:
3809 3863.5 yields 15.1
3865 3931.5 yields 15.8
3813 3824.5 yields 15.9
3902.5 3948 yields 16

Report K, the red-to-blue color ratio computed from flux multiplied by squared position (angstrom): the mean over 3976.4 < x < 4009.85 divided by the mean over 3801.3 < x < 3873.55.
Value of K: 1.32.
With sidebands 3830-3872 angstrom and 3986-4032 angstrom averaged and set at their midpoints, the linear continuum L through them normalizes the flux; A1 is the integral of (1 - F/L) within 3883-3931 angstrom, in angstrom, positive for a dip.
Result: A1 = 3.5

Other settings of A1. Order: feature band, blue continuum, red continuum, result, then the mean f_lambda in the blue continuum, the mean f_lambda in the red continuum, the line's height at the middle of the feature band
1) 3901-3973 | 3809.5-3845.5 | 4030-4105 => 3.1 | 14.2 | 18.8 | 16.3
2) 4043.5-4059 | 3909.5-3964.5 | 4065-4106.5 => -2.6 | 16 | 17.8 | 17.4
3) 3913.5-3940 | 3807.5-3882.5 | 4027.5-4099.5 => 2.3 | 15.4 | 19.1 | 16.8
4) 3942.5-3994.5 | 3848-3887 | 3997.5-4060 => 7.0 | 16.2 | 20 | 18.6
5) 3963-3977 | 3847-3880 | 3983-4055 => 5.0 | 16.8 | 19.9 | 18.9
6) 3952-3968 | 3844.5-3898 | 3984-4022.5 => 3.0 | 15.7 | 19.7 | 18.4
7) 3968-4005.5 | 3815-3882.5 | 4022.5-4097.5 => 1.6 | 15.3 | 19.2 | 17.9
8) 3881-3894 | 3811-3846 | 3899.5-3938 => 1.6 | 14.1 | 15.9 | 15.3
